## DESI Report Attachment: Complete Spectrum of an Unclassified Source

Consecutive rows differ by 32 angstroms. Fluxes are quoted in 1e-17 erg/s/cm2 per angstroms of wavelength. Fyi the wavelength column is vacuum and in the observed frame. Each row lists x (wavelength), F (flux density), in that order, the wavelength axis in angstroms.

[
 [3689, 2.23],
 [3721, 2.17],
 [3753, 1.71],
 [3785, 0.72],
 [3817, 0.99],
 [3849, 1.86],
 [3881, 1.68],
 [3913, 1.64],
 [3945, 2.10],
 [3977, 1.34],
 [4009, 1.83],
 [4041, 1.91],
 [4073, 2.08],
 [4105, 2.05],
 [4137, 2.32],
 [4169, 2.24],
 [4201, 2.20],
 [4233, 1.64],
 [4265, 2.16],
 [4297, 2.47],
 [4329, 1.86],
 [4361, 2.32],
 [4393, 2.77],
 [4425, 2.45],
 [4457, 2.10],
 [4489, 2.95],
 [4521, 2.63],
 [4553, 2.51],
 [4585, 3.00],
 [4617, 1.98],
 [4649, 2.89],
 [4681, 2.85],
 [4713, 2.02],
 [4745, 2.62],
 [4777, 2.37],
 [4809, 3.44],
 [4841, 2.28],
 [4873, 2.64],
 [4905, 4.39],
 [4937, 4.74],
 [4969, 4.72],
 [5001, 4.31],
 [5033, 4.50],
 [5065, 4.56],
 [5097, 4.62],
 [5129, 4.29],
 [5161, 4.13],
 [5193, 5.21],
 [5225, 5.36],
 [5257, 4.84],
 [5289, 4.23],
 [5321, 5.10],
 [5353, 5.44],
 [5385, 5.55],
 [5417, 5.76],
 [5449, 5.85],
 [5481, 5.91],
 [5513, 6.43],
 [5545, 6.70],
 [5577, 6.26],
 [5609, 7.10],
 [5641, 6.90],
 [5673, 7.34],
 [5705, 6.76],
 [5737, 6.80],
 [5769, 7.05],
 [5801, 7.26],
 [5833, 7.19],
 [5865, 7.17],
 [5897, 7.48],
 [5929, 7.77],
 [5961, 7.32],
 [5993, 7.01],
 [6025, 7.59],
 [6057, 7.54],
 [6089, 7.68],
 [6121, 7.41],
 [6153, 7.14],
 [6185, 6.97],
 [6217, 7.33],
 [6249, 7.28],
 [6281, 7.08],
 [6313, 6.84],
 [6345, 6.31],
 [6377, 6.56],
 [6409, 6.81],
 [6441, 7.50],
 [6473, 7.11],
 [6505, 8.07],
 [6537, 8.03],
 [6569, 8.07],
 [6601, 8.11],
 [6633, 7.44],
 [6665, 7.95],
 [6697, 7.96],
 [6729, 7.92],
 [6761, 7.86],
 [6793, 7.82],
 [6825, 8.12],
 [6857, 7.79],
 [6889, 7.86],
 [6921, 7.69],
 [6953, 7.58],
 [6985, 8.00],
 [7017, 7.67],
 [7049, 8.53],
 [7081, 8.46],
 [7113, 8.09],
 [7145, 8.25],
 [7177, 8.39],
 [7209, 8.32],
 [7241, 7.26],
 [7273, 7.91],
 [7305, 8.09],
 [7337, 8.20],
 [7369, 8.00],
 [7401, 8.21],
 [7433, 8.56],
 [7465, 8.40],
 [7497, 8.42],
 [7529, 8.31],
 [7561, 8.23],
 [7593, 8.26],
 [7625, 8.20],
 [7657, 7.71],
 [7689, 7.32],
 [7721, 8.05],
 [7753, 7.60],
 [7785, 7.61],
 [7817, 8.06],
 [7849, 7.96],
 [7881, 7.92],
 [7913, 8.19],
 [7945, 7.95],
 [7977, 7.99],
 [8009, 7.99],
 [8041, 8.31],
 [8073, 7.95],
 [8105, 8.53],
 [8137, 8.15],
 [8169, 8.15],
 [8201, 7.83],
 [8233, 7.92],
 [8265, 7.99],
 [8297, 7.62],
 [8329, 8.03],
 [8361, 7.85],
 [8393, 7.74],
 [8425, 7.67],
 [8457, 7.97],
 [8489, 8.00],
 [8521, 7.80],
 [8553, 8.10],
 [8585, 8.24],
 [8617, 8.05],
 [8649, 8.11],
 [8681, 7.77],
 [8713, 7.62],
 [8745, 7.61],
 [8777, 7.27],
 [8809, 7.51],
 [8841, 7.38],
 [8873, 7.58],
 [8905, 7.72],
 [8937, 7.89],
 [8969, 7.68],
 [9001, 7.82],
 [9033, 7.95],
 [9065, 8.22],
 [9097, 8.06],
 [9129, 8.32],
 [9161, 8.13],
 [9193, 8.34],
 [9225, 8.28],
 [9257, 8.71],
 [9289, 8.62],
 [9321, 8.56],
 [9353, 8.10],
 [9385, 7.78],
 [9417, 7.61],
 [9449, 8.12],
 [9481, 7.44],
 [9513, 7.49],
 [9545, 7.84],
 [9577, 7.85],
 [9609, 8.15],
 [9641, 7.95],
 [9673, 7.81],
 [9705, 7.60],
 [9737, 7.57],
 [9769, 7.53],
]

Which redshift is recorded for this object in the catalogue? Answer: 0.23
